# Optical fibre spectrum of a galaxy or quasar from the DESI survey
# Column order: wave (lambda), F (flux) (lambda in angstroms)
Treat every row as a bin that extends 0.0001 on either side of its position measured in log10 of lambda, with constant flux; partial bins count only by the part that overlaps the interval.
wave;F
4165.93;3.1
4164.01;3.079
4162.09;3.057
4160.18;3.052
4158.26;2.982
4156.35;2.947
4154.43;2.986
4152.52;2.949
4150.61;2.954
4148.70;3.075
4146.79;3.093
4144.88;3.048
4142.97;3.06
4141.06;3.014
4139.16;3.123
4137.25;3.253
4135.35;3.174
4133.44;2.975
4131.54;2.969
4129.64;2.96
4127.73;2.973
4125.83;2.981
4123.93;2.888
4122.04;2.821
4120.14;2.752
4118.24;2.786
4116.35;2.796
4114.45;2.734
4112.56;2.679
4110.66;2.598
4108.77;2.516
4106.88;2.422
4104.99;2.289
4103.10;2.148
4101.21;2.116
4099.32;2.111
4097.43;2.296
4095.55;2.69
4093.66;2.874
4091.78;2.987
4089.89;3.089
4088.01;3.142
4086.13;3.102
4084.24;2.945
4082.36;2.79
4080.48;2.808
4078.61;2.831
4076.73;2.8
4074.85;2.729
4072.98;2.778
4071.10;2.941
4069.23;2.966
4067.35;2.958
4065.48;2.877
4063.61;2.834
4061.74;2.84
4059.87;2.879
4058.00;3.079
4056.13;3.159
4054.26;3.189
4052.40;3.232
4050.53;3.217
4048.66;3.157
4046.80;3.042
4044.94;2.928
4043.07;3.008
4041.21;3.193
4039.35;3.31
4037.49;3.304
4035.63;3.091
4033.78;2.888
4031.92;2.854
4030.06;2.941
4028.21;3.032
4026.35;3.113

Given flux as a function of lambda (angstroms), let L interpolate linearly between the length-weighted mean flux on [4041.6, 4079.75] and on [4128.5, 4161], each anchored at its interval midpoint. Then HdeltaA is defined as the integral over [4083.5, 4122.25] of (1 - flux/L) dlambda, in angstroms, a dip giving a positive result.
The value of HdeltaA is 4.48 angstroms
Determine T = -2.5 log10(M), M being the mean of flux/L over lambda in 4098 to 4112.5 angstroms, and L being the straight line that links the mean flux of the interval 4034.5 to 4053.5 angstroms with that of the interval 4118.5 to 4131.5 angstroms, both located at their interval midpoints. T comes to 0.256 mag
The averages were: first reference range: 3.15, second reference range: 2.89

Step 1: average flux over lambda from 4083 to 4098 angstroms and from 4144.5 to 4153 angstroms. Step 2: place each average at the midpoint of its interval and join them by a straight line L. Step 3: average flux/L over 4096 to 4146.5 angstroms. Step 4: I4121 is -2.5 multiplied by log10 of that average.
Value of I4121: 0.08 mag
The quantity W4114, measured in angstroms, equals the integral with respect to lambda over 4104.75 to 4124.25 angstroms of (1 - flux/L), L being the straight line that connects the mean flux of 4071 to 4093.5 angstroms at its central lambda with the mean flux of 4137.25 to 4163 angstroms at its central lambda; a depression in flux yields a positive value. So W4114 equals 2.0 angstroms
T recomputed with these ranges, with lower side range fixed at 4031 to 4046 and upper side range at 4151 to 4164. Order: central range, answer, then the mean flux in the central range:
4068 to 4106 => 0.12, 2.72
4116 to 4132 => 0.05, 2.88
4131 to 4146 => -0.02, 3.08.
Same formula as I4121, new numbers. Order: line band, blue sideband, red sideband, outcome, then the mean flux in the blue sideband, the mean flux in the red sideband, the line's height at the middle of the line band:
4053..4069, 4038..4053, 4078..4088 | 0.024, 3.14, 2.92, 3.05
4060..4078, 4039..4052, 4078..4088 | 0.050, 3.12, 2.92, 2.99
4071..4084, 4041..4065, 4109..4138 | 0.067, 3.05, 2.88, 2.99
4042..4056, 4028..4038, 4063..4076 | -0.060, 3.01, 2.87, 2.95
